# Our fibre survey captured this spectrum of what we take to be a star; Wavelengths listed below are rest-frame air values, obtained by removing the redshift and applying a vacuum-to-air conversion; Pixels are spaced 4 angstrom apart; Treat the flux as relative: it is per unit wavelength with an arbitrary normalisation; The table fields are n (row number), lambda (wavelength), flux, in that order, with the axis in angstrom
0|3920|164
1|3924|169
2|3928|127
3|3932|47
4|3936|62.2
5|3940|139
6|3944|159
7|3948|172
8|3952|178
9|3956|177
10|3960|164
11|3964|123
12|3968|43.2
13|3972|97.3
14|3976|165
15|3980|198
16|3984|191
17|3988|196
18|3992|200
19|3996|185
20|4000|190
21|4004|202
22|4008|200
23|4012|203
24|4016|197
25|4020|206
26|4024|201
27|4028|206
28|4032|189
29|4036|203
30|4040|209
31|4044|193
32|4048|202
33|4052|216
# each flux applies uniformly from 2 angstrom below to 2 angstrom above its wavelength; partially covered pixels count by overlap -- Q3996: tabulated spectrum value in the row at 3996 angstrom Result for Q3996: 185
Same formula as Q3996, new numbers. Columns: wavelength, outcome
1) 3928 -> 127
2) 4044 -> 193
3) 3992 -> 200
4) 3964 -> 123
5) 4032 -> 189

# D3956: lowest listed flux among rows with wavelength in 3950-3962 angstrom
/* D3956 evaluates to 164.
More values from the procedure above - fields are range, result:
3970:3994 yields 97.3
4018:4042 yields 189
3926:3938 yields 47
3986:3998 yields 185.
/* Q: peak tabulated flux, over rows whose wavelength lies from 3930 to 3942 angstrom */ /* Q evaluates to 139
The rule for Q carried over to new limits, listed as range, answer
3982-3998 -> 200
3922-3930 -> 169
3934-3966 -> 178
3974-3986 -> 198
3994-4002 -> 190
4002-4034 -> 206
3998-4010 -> 202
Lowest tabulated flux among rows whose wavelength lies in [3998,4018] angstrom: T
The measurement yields 190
